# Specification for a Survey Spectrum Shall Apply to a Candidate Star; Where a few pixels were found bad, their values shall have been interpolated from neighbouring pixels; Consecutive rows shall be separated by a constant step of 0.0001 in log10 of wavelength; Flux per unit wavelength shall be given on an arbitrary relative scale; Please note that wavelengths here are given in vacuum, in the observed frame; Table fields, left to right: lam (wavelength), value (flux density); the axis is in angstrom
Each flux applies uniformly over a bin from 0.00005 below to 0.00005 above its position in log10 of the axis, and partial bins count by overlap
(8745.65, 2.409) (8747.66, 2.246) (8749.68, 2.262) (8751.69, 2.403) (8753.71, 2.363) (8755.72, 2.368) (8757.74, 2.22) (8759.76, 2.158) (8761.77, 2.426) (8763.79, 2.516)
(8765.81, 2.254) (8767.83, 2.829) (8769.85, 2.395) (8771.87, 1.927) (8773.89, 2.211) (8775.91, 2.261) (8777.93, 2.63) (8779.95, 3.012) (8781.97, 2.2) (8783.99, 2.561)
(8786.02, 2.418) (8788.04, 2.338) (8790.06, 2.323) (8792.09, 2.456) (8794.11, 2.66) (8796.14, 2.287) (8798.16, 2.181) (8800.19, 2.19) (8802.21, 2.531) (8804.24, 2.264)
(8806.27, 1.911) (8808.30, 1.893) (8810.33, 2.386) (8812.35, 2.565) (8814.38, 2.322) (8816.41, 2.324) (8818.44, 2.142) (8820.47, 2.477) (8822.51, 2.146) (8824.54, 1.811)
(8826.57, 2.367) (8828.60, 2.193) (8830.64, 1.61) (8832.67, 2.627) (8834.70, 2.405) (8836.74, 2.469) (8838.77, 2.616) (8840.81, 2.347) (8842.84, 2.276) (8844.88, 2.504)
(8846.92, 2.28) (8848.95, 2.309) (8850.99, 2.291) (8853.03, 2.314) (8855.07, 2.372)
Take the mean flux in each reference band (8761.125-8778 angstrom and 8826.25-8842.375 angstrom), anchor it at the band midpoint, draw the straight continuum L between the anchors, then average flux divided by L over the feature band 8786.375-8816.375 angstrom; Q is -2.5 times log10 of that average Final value 0.02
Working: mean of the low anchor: 2.37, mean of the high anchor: 2.33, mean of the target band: 2.31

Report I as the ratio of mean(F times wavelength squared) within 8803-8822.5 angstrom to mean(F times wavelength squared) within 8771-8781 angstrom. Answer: 0.94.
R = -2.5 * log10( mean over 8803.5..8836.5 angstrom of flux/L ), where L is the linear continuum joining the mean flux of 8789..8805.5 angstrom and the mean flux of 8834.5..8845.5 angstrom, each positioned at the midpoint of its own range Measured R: 0.08 mag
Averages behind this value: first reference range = 2.35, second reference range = 2.44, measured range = 2.22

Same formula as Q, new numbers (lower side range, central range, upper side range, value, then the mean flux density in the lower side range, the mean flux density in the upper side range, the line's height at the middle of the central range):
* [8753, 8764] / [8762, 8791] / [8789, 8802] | -0.034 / 2.33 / 2.36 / 2.35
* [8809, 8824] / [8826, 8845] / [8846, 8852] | -0.015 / 2.31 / 2.3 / 2.3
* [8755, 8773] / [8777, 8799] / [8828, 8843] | -0.057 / 2.34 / 2.32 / 2.34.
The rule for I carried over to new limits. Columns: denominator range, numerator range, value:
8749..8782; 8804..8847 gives 0.96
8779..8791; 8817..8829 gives 0.89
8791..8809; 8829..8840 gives 1.04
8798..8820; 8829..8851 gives 1.04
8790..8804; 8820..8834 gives 0.92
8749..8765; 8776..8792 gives 1.07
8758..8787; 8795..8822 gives 0.95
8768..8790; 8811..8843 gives 0.96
